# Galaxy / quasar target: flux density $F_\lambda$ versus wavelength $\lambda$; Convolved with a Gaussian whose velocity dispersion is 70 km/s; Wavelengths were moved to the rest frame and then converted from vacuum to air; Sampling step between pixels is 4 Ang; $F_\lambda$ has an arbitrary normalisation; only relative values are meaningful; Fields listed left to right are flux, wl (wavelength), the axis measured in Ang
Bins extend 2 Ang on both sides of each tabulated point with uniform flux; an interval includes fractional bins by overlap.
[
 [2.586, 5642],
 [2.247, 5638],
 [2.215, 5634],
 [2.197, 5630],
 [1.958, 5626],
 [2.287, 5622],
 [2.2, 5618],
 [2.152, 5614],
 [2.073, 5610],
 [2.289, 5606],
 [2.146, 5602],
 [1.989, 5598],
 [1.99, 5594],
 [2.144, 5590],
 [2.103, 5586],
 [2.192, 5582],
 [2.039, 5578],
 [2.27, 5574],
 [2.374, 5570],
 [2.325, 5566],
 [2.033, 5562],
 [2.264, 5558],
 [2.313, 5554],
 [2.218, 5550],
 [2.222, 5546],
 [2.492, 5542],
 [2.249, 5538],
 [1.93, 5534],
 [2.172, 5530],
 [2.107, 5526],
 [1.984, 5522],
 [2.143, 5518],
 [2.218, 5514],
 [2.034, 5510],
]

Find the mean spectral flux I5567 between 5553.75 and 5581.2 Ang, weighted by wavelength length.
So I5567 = 2.22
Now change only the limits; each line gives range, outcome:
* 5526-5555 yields 2.22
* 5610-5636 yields 2.16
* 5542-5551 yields 2.28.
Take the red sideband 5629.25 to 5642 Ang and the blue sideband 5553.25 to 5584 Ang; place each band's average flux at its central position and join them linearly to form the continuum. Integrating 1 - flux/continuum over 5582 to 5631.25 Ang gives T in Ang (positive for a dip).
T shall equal 2.8 Ang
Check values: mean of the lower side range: 2.22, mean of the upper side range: 2.28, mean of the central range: 2.13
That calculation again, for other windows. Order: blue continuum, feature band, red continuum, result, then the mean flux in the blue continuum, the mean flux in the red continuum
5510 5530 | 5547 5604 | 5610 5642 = -0.4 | 2.11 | 2.2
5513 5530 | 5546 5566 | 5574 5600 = -1.1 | 2.11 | 2.09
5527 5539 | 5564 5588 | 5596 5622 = -1.0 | 2.11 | 2.15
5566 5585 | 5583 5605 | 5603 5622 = 1.2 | 2.22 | 2.19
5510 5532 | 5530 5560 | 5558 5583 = -1.0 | 2.12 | 2.21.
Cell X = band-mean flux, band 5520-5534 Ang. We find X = 2.07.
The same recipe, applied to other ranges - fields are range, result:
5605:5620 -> 2.17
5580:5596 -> 2.11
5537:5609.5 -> 2.2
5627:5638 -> 2.19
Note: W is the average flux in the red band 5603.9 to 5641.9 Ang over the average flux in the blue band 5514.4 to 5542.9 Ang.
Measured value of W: 1.0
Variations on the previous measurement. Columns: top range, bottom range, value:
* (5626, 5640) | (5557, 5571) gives 0.97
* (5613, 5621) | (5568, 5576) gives 0.94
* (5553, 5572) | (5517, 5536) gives 1.09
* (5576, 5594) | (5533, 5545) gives 0.94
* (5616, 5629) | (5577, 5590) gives 1.01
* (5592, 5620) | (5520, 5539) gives 1.02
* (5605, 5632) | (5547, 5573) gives 0.96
